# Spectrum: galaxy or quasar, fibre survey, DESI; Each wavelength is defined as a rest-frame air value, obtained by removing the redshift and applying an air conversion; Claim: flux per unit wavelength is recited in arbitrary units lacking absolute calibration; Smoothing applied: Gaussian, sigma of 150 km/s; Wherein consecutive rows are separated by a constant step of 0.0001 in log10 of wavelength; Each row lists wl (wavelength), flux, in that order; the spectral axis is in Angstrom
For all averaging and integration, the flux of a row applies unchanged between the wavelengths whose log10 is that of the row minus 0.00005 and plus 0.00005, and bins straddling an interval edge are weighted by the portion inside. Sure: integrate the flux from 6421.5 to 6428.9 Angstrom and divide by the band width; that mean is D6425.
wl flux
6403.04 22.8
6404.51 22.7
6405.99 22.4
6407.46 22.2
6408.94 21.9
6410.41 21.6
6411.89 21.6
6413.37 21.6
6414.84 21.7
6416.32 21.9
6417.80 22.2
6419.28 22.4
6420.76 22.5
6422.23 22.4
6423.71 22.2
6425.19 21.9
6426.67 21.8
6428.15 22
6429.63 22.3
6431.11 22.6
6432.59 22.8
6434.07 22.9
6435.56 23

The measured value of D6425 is 22.1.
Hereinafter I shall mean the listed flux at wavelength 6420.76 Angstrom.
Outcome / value 22.5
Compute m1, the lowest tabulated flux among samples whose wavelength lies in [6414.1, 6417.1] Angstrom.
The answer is 21.7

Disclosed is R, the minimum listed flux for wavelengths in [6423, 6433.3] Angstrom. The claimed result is 21.8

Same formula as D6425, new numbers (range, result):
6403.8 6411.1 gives 22.2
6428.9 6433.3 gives 22.6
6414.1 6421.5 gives 22.2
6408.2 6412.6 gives 21.7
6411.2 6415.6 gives 21.6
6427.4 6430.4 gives 22.2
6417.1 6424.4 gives 22.4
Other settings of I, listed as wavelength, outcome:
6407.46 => 22.2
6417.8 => 22.2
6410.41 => 21.6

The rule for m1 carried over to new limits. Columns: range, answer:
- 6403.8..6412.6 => 21.6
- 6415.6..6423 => 21.9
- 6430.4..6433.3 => 22.6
